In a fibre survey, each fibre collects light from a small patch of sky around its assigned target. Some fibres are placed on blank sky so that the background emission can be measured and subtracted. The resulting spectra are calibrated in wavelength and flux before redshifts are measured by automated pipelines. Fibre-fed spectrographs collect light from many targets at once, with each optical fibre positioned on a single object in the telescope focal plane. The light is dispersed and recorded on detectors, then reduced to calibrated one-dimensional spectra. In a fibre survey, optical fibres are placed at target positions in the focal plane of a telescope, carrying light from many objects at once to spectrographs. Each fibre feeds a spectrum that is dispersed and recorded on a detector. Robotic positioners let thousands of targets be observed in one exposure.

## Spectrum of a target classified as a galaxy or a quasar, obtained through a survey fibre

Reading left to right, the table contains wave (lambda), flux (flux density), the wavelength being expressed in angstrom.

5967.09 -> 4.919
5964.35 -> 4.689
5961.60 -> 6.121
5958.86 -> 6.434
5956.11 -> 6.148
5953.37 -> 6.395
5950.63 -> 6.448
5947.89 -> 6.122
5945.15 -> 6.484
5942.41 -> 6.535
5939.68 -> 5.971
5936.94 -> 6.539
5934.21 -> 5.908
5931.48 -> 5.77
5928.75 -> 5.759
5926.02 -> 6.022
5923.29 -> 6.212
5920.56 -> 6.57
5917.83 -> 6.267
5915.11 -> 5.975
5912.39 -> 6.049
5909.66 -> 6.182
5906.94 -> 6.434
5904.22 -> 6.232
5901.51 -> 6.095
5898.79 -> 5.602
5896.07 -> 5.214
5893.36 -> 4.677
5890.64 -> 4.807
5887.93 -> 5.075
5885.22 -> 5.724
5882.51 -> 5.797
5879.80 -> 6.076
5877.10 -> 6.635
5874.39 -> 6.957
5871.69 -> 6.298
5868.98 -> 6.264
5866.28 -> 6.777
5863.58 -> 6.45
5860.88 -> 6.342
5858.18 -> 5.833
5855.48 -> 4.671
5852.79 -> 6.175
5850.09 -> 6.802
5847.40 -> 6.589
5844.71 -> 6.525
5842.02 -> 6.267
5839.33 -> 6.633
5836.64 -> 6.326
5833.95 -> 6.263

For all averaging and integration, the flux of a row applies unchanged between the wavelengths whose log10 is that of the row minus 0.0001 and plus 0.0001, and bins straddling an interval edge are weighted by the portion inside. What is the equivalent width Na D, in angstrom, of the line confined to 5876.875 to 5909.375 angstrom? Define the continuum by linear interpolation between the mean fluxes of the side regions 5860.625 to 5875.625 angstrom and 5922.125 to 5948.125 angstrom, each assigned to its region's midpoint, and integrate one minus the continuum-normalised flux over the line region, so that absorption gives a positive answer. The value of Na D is 3.55 angstrom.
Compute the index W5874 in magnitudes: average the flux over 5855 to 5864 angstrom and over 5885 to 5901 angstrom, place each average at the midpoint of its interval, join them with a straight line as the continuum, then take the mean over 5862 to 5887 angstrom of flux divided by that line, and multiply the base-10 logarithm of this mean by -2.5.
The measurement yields -0.14 mag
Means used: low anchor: 5.87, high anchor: 5.19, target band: 6.31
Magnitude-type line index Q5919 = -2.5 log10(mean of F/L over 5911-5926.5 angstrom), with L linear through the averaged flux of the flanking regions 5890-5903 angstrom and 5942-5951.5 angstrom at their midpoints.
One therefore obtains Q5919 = -0.07 mag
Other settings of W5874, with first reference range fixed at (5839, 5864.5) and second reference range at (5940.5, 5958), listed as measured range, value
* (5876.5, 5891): 0.10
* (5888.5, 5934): 0.08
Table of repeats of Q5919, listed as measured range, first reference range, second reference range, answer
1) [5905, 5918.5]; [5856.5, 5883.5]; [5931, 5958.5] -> 0.02 mag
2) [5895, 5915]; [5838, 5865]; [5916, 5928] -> 0.04 mag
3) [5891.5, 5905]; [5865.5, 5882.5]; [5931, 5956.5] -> 0.16 mag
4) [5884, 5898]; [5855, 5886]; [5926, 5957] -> 0.21 mag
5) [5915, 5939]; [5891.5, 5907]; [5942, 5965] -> -0.04 mag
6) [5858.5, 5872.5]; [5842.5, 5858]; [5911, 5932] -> -0.04 mag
